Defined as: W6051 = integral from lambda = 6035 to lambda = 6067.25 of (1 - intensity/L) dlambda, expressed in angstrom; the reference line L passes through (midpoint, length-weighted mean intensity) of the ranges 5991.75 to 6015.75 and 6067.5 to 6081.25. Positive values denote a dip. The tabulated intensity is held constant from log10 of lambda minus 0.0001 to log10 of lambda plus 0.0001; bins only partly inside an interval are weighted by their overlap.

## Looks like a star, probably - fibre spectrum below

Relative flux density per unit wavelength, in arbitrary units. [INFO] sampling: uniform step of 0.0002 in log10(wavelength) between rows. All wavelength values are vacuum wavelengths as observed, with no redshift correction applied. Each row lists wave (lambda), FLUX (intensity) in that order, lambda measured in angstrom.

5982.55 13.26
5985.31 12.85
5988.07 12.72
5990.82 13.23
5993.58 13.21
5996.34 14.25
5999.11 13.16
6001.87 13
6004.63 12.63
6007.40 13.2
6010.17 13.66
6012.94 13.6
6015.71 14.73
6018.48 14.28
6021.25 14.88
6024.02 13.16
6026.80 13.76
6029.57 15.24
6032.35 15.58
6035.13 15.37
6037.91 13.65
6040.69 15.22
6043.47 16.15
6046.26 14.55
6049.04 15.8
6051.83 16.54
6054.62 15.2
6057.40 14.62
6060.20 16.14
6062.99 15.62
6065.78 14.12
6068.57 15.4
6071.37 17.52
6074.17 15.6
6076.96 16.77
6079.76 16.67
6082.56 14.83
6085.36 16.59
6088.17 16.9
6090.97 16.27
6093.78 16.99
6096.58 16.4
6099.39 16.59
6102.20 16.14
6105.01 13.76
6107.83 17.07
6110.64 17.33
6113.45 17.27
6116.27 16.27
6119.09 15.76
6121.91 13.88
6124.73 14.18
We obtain 0.4 angstrom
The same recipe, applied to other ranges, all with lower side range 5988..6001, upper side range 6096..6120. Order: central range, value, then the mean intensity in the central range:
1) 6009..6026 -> -0.11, 14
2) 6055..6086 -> -0.90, 15.8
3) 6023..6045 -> -0.62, 14.8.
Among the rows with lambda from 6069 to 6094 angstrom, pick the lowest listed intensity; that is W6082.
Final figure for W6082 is 14.83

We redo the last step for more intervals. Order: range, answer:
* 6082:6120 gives 13.76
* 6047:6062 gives 14.62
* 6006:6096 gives 13.16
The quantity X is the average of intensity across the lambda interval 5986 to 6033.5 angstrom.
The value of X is 13.8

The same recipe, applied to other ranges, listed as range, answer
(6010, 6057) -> 14.8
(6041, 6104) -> 15.9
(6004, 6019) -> 13.7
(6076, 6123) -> 16.2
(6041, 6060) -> 15.5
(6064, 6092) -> 16.1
